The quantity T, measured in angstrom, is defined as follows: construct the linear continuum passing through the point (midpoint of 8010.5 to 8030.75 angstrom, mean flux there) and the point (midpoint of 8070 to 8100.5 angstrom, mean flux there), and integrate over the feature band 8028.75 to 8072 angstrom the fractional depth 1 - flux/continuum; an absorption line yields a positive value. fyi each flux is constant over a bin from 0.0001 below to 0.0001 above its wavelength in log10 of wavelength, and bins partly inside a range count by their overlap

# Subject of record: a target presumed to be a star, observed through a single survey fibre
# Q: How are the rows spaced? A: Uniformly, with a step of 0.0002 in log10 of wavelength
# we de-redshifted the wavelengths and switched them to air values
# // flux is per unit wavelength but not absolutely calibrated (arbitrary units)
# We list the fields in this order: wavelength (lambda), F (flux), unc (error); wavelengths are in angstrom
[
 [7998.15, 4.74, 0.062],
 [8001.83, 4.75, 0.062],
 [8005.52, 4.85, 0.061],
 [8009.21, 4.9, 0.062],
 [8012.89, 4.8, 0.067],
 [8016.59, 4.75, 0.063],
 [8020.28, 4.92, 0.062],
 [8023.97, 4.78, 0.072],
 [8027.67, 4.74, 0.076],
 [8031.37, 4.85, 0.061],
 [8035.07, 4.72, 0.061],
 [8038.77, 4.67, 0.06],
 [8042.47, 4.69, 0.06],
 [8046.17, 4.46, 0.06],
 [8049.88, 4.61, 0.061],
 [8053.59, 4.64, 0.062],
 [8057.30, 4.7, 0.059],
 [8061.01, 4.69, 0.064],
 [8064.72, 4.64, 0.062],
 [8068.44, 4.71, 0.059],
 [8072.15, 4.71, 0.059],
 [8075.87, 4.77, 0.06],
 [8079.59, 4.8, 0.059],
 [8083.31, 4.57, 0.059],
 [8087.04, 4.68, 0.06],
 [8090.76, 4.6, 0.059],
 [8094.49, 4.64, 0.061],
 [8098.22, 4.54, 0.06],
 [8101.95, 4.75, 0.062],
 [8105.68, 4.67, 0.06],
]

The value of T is 0.61 angstrom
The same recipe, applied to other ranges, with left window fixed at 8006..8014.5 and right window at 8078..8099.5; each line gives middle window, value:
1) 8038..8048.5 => 0.4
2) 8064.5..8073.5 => 0.0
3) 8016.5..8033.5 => 0.0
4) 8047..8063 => 0.3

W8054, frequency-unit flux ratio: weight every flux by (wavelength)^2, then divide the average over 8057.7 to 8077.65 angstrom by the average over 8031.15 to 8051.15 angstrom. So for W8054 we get 1.02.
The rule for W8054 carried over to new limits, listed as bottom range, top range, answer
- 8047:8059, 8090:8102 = 1.01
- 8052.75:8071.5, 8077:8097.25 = 1.00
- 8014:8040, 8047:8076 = 0.99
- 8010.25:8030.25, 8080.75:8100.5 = 0.98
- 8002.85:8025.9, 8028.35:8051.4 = 0.97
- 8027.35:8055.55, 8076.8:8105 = 1.01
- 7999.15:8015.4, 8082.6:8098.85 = 0.98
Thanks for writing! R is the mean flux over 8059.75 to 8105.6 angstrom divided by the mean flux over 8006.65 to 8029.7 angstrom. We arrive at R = 0.97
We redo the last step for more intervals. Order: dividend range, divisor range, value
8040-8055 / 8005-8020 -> 0.95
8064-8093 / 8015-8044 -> 0.98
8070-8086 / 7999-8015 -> 0.98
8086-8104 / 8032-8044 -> 0.99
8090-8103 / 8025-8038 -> 0.97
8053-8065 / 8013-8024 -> 0.97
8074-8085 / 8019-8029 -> 0.98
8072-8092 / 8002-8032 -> 0.97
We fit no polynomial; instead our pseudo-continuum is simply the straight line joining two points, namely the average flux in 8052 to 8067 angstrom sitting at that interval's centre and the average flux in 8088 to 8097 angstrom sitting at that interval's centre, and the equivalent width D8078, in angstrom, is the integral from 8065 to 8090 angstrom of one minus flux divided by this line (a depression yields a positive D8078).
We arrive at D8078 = -0.3 angstrom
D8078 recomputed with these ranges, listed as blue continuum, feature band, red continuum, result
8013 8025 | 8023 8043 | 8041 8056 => -0.1 angstrom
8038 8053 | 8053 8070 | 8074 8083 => 0.0 angstrom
